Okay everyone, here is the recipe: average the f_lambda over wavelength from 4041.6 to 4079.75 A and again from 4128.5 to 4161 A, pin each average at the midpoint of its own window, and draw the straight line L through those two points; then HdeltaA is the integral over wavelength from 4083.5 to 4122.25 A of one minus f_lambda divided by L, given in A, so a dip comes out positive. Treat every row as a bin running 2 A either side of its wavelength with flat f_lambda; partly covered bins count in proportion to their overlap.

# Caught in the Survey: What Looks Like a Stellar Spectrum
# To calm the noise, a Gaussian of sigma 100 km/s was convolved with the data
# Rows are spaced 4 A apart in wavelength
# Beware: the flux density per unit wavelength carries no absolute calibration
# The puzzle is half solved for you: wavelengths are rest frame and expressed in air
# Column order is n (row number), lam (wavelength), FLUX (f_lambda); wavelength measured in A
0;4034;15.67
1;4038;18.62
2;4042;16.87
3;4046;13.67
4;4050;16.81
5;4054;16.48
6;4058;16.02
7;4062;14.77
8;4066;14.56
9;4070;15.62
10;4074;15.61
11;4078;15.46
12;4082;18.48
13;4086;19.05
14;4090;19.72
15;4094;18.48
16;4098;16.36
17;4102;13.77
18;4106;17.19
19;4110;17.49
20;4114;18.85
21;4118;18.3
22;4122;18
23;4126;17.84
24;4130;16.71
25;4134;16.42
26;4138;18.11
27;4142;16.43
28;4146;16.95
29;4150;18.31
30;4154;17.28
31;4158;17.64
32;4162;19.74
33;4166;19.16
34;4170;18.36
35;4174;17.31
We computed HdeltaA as -3.1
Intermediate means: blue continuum 15.5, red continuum 17.3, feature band 17.7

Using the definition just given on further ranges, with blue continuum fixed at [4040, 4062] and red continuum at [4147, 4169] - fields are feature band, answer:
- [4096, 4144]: 1.0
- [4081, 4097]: -2.0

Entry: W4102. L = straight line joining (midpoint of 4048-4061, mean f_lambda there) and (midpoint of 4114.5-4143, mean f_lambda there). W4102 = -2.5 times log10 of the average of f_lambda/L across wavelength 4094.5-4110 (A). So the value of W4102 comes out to 0.05 mag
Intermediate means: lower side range 16.3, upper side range 17.5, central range 16.3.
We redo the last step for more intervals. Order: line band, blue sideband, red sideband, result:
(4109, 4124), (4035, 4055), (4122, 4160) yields -0.07 mag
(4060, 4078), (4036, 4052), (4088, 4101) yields 0.13 mag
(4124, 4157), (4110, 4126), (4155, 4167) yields 0.07 mag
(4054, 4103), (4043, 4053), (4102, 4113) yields -0.02 mag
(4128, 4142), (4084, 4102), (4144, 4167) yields 0.07 mag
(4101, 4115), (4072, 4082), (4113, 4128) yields 0.05 mag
